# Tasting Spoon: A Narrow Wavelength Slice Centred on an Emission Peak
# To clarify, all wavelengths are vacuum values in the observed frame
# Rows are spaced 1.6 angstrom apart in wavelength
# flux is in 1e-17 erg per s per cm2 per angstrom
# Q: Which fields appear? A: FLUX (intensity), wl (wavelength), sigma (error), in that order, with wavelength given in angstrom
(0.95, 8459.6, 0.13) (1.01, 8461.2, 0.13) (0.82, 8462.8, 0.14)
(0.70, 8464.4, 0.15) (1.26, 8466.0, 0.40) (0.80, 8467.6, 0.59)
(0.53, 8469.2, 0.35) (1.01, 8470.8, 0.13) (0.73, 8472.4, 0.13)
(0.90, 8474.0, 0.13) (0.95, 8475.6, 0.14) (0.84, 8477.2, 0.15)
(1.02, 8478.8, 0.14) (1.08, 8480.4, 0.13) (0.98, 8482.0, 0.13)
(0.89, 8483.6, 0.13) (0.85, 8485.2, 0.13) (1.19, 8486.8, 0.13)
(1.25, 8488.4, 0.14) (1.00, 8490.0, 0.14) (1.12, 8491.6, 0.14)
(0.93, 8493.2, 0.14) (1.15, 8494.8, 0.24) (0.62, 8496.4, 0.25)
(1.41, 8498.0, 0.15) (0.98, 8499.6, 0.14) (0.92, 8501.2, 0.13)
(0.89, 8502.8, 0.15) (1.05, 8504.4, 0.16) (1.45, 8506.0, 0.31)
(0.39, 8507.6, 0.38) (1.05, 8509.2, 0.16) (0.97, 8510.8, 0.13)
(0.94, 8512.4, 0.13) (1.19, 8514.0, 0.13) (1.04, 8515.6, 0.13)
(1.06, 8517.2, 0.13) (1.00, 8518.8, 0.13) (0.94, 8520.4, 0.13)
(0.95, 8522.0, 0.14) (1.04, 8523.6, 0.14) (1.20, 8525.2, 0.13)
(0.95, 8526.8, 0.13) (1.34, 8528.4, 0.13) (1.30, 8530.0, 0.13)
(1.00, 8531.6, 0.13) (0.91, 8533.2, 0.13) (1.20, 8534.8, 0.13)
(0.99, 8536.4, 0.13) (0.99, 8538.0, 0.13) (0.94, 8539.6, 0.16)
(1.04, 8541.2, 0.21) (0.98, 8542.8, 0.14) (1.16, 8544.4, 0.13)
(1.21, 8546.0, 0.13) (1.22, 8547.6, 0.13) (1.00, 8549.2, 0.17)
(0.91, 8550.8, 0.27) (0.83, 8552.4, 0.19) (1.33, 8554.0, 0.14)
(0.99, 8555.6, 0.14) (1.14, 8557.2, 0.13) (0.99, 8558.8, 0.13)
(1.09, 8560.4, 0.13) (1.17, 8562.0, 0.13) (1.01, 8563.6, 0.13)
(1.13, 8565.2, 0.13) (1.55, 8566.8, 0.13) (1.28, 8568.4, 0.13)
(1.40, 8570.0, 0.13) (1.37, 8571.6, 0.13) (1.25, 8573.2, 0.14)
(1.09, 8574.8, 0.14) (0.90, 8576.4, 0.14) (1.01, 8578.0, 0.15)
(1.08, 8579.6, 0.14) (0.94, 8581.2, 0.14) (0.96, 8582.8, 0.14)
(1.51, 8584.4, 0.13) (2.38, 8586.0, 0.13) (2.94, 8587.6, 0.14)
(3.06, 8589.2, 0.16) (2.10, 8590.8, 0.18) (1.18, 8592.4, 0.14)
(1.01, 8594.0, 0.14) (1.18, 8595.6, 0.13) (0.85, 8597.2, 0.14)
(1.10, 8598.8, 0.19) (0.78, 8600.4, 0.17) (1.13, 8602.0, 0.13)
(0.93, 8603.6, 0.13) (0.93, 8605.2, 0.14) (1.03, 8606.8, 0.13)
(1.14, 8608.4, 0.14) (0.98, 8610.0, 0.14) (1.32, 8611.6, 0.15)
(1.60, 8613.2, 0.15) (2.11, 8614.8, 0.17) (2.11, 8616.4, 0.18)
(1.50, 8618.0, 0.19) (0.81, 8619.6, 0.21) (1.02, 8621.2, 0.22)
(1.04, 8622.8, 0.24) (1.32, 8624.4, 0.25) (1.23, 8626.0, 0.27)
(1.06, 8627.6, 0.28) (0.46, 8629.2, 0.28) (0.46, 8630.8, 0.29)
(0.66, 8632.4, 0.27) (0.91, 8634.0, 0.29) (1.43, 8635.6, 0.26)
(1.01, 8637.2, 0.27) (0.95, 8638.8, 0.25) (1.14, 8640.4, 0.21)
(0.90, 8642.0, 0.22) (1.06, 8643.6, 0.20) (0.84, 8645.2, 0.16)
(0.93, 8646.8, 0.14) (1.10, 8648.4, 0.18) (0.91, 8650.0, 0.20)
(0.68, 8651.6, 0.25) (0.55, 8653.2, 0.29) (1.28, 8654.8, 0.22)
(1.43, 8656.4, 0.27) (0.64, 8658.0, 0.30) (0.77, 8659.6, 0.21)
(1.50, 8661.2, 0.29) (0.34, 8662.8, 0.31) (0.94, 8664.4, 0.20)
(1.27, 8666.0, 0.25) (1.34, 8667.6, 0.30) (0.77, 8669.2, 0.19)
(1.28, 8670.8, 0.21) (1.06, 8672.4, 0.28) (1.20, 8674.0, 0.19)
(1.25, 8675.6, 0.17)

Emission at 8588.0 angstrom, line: Halpha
